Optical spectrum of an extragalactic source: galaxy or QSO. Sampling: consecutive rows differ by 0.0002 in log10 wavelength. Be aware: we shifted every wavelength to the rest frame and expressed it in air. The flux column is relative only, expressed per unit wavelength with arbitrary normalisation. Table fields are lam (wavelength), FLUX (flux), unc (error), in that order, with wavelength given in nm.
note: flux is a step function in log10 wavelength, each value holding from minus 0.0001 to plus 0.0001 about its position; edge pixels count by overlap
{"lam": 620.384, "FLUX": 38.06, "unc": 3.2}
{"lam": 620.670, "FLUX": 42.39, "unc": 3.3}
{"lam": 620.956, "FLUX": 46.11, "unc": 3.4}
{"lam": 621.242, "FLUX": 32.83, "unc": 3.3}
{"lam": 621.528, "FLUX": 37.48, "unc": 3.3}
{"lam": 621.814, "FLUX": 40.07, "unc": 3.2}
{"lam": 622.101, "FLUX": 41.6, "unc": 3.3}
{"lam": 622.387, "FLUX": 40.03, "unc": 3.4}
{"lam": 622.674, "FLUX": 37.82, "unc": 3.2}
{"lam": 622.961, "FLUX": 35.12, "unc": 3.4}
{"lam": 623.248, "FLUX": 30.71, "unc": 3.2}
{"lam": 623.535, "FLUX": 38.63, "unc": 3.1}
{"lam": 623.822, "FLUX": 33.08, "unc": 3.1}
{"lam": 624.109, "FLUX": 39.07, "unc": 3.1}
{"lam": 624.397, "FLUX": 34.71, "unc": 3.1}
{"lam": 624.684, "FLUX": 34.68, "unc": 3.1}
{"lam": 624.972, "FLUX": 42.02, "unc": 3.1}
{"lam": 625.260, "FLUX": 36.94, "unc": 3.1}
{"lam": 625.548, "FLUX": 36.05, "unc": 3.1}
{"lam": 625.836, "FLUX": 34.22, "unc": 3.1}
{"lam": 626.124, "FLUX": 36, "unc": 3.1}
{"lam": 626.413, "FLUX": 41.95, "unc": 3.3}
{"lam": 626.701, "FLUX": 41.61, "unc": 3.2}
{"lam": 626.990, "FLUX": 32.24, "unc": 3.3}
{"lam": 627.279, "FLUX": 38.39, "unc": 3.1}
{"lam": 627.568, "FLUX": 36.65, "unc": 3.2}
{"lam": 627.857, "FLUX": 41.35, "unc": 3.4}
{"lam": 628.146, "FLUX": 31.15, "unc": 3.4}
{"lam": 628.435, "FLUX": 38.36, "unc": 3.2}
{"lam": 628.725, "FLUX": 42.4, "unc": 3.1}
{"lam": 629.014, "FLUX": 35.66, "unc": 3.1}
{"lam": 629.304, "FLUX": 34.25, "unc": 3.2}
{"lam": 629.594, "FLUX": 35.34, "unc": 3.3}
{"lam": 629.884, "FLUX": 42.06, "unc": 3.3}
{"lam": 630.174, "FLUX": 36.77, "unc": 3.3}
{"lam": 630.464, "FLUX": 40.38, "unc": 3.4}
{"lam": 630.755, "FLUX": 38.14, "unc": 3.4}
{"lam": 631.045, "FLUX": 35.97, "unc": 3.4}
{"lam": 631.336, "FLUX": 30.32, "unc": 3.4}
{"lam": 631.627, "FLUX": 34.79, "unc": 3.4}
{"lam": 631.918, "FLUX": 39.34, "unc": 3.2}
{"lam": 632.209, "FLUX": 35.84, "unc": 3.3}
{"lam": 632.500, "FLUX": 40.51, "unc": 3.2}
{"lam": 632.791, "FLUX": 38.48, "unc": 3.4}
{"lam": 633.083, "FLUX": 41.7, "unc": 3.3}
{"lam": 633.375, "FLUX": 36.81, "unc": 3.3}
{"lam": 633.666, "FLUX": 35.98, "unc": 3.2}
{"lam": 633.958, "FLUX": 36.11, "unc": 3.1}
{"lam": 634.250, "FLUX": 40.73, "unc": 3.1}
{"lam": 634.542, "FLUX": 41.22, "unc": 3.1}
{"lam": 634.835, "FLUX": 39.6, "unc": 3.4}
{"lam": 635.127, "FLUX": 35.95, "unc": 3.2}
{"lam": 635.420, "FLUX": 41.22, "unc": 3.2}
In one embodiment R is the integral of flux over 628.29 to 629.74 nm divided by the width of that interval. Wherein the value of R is 37.2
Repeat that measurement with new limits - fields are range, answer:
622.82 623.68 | 34.8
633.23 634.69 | 38.2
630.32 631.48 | 36.2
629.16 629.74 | 34.8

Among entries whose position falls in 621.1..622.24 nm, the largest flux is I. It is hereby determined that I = 41.6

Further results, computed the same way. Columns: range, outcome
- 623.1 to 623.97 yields 38.63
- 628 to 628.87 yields 42.4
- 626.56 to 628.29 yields 41.61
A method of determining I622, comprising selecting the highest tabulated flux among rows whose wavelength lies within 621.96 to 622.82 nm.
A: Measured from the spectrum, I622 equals 41.6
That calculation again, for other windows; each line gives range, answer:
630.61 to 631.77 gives 38.14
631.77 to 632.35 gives 39.34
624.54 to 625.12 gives 42.02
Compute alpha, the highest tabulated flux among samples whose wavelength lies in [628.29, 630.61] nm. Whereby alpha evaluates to 42.4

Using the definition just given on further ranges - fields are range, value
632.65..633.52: 41.7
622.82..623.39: 35.12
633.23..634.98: 41.22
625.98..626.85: 41.95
